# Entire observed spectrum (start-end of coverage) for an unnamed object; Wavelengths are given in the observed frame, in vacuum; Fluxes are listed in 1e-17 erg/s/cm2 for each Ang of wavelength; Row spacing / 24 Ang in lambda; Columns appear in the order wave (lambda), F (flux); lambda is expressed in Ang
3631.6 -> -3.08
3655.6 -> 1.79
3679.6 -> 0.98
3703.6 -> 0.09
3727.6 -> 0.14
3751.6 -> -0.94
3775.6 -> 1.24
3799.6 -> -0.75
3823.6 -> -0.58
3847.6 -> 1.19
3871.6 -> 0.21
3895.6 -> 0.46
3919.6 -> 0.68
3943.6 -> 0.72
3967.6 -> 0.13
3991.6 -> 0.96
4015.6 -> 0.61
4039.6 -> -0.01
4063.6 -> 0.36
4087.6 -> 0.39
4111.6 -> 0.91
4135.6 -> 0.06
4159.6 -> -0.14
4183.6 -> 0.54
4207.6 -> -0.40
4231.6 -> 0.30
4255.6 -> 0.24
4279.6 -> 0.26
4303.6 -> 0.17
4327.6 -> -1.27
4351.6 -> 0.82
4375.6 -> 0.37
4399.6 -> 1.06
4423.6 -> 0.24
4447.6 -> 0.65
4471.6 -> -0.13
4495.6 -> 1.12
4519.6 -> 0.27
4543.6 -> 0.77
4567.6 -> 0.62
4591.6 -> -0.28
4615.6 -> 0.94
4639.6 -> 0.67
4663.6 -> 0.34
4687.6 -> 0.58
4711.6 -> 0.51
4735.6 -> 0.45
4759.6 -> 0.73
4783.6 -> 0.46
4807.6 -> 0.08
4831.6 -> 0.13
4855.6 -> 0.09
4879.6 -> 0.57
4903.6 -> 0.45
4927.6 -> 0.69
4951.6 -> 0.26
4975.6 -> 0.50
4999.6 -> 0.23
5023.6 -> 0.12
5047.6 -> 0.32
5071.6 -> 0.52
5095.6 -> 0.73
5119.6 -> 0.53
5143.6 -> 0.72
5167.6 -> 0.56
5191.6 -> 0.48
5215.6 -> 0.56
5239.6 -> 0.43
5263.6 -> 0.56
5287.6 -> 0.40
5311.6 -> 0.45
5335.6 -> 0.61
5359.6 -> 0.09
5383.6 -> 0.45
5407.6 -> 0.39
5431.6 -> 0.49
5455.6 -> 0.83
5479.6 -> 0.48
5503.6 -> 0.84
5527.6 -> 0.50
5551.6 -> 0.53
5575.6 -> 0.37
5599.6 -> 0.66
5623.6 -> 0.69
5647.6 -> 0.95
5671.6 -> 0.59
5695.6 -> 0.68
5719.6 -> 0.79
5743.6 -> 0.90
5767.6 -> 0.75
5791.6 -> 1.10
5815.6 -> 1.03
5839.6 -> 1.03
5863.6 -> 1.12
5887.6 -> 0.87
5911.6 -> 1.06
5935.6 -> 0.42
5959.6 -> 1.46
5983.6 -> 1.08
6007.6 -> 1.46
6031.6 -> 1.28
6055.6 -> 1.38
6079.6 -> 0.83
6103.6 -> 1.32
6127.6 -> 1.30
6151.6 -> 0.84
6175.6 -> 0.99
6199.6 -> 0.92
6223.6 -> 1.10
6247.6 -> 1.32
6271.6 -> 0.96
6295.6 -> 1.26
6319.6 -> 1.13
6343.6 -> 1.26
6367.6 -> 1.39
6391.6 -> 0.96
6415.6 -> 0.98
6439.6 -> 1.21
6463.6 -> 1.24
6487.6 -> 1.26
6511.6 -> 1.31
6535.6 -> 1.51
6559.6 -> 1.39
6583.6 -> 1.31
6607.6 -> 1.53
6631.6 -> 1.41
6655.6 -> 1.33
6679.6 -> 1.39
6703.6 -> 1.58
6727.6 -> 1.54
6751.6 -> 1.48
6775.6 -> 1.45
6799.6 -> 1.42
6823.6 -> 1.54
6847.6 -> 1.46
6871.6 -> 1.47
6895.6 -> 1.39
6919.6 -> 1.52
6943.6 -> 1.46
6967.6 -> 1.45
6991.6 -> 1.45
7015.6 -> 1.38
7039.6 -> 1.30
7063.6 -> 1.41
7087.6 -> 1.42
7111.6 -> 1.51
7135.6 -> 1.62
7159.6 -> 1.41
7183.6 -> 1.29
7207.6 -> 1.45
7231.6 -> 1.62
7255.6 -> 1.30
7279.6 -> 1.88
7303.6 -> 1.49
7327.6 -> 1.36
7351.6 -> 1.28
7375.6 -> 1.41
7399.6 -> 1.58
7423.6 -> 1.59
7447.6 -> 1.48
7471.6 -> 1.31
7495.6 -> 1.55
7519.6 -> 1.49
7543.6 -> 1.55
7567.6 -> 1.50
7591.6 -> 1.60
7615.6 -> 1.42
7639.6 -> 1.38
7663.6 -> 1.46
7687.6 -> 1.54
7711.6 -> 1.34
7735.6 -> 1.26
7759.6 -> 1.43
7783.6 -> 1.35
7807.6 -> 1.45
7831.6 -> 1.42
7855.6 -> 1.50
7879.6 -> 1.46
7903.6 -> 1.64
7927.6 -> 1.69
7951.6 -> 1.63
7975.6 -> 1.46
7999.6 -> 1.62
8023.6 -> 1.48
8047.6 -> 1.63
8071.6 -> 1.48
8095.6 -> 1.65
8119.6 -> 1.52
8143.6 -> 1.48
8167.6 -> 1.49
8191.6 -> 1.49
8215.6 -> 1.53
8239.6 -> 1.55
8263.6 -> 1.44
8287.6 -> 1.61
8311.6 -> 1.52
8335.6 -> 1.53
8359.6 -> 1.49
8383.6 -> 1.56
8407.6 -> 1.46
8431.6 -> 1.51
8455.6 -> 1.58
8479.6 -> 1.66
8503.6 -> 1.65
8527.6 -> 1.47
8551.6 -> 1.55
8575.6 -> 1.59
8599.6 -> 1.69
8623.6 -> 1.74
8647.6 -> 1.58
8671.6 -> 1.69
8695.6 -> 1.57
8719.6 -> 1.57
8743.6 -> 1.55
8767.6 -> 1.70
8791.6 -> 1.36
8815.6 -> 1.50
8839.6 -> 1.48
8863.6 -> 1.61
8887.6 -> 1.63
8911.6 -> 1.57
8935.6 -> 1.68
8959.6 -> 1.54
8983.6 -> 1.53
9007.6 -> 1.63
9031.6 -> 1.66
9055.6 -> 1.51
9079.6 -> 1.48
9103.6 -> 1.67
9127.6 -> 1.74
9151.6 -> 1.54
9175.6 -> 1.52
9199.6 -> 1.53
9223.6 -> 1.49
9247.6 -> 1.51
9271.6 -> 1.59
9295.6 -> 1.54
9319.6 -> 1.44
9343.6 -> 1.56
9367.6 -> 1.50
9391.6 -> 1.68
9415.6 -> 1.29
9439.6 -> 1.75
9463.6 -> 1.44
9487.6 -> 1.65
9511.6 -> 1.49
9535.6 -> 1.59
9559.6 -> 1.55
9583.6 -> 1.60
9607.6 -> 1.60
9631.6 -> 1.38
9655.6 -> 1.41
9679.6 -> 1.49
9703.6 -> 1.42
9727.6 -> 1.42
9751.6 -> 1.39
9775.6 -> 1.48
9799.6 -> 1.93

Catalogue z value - 0.495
